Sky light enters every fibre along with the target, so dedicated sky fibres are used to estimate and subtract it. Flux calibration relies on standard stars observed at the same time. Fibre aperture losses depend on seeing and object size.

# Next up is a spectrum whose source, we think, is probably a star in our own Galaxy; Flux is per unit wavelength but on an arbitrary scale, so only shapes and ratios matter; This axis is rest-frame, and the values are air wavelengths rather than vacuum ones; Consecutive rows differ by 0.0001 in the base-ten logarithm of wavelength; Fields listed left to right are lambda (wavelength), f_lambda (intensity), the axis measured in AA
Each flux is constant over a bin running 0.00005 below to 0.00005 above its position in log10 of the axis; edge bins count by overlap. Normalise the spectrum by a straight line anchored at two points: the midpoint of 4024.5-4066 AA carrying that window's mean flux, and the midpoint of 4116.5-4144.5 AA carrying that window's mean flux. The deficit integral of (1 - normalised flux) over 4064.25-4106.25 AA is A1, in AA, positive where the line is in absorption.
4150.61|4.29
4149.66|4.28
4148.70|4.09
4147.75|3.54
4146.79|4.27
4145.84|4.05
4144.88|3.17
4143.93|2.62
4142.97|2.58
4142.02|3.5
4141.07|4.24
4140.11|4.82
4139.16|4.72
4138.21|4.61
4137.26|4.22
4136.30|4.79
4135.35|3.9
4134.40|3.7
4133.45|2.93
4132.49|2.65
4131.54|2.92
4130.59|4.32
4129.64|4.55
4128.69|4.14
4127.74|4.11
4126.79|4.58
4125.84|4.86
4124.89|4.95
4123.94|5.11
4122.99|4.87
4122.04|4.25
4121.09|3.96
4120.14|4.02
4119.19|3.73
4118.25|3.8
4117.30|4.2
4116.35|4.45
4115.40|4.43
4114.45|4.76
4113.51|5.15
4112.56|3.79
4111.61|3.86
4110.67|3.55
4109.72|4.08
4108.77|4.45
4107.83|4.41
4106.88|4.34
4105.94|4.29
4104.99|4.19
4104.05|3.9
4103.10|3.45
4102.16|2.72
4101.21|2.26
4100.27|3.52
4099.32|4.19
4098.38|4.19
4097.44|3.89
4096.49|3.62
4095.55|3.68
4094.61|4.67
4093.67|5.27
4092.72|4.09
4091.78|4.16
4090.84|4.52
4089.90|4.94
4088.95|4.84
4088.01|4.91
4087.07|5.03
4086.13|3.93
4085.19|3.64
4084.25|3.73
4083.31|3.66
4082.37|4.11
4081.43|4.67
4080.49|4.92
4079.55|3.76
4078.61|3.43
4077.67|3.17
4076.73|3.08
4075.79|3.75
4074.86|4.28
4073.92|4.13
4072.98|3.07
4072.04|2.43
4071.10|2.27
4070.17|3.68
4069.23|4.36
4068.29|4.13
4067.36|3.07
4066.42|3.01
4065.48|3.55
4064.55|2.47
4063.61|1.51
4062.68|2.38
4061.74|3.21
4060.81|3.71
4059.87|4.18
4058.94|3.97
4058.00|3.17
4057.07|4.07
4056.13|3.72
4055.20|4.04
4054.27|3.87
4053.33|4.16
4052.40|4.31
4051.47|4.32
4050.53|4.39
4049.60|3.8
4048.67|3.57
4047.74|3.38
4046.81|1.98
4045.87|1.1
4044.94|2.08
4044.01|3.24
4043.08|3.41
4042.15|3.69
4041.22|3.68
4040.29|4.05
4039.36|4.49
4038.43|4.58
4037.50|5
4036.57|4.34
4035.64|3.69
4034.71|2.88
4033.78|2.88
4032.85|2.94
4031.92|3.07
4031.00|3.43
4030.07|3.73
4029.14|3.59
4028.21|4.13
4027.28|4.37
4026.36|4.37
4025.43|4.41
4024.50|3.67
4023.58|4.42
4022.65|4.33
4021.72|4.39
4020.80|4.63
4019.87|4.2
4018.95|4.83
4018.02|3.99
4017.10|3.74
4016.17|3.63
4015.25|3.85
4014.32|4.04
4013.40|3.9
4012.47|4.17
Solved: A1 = -0.5 AA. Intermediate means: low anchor 3.57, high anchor 4.06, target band 3.84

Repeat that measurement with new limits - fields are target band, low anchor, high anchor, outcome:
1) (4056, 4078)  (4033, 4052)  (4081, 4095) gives 3.6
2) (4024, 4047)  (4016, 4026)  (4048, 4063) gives 2.7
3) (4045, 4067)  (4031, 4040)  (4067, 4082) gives 2.0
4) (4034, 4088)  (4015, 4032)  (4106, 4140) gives 6.7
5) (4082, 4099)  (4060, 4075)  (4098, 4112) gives -3.3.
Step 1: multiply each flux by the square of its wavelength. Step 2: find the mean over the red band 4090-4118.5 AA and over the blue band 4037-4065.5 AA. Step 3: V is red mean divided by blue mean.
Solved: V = 1.2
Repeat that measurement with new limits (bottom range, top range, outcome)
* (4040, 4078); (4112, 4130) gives 1.33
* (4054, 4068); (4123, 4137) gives 1.28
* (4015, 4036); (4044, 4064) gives 0.88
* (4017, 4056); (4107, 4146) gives 1.13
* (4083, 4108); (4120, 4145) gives 1.01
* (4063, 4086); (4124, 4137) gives 1.19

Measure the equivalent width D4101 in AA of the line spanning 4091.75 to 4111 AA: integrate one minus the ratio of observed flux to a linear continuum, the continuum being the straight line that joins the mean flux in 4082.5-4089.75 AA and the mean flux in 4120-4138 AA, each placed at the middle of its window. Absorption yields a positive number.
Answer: 1.29 AA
